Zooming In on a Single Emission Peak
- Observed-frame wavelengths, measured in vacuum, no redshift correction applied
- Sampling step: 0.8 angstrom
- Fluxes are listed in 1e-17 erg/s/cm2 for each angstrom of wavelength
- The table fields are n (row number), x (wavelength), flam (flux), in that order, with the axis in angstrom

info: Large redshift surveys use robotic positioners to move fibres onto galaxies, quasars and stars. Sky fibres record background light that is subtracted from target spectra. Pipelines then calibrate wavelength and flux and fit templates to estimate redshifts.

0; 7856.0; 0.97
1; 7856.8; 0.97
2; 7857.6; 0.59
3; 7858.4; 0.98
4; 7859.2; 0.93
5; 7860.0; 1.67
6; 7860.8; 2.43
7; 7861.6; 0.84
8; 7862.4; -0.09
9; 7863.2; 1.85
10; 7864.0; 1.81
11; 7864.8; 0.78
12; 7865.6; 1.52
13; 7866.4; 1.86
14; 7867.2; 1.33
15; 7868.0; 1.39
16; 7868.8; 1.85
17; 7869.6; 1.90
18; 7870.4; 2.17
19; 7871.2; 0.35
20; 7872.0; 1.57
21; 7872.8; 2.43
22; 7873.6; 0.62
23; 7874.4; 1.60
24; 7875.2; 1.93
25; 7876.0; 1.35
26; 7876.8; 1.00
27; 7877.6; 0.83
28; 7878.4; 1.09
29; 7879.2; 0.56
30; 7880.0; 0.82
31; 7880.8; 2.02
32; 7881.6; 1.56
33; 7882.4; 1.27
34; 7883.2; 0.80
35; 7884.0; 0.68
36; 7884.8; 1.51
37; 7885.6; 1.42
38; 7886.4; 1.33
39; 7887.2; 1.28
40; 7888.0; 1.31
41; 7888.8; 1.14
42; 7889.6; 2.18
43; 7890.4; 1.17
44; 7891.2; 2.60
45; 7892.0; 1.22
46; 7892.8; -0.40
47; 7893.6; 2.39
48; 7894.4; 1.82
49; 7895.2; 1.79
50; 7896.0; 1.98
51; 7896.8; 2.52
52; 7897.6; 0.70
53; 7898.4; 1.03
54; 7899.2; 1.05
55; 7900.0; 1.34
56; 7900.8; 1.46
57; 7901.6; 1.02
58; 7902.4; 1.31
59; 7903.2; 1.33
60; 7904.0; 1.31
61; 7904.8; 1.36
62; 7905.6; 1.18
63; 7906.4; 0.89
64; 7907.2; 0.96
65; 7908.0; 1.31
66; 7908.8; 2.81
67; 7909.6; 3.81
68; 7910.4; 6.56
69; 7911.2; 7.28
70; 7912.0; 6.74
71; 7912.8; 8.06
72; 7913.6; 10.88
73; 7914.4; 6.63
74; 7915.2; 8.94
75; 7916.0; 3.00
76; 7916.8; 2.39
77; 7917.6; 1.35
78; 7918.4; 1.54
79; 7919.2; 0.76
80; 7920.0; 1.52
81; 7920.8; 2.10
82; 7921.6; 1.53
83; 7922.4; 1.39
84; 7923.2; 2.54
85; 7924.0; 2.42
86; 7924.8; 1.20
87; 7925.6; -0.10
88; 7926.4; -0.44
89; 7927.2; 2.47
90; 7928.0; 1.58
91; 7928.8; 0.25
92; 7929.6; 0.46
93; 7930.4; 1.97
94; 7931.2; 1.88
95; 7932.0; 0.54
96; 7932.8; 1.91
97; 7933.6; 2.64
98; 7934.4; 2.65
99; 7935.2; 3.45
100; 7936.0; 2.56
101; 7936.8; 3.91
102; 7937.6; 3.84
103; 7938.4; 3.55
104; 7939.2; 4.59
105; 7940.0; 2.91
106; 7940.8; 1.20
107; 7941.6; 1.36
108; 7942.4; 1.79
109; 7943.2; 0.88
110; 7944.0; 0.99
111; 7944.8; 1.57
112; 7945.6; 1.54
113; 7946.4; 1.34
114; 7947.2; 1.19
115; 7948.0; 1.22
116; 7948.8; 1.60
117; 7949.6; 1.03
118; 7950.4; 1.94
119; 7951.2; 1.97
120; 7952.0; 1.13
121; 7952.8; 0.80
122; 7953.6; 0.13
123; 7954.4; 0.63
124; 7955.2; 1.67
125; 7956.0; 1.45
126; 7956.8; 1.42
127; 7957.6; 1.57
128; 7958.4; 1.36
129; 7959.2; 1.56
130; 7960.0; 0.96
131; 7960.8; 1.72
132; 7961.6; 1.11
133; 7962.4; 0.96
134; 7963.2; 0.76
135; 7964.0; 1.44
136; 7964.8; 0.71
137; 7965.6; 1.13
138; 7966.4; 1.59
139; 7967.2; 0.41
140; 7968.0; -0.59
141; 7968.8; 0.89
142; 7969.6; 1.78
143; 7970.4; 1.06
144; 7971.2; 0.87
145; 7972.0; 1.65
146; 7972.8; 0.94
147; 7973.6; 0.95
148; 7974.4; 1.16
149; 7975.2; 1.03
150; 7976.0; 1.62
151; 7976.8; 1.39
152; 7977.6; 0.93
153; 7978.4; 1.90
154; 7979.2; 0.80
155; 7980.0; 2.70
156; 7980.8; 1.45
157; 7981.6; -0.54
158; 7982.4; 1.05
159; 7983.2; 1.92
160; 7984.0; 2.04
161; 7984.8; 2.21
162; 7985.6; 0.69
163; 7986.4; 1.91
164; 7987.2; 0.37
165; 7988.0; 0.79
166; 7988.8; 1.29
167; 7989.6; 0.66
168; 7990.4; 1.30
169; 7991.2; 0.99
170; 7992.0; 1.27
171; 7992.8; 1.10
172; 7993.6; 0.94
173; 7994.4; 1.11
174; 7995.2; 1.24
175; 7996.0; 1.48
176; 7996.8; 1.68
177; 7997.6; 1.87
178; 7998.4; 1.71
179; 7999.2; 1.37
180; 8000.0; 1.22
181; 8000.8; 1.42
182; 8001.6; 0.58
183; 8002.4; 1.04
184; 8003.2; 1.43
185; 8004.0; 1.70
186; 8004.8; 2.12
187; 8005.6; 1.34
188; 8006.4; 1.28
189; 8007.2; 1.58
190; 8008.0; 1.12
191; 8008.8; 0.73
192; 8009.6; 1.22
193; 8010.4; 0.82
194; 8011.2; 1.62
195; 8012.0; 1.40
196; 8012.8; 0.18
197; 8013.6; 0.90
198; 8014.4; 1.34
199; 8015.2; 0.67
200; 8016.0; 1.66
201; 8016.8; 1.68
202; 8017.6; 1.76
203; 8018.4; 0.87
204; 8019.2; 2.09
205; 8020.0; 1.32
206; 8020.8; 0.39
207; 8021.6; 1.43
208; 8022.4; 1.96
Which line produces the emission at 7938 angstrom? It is [N II] 6583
